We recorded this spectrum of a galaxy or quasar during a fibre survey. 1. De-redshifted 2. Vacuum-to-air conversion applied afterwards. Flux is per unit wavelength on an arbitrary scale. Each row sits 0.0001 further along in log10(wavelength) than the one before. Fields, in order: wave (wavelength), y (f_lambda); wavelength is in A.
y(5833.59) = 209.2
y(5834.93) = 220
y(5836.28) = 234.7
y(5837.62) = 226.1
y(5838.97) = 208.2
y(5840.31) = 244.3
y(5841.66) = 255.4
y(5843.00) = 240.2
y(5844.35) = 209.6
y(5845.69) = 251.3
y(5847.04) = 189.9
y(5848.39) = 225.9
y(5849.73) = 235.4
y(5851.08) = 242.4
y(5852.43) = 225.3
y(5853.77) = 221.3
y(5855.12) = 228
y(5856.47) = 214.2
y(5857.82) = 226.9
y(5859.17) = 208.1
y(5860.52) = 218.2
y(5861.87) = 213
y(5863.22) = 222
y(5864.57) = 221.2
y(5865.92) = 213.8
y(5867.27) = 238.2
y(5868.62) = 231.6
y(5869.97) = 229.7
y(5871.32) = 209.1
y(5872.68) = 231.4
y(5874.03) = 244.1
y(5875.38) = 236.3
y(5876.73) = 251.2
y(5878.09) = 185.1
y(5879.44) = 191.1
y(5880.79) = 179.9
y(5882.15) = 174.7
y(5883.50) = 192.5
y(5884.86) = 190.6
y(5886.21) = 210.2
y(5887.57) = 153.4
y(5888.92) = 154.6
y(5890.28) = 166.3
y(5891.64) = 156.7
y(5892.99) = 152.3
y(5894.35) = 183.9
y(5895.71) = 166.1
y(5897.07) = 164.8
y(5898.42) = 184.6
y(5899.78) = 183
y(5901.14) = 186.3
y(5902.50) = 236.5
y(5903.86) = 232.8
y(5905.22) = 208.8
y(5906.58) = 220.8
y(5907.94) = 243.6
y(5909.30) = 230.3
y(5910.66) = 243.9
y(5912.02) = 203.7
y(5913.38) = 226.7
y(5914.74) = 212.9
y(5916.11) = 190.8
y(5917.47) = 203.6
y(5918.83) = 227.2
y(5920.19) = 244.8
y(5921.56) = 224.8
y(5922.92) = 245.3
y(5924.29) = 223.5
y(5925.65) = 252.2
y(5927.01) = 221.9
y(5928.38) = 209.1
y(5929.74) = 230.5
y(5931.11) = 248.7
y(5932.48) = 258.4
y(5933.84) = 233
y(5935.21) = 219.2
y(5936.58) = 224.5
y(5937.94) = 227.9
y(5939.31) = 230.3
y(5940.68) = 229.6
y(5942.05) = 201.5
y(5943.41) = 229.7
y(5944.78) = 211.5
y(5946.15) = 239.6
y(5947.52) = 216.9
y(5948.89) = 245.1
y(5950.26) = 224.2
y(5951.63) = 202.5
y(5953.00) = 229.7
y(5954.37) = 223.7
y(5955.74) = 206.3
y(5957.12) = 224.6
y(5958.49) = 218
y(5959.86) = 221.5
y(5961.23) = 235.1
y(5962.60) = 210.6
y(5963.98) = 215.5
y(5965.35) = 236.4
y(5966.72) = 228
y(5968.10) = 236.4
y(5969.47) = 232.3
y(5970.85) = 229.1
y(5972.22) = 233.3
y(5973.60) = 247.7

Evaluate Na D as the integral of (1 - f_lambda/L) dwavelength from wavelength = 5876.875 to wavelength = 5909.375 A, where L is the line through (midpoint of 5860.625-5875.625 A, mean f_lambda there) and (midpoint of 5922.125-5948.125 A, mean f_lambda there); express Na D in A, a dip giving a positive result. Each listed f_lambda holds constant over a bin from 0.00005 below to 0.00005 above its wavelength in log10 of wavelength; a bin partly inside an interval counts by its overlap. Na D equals 5.3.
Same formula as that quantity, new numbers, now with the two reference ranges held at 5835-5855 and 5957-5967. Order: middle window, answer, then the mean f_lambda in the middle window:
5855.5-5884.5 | 1.5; 216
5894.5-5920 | 1.9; 209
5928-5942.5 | -0.3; 229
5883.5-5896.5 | 3.2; 171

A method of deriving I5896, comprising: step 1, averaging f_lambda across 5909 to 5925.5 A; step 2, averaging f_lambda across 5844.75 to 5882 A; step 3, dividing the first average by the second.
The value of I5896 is 1.01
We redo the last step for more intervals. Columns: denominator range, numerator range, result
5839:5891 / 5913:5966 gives 1.05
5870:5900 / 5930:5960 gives 1.19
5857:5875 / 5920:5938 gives 1.04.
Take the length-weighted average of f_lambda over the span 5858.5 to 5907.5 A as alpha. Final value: 201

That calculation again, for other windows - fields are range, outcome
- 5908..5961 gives 226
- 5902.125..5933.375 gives 228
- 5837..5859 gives 227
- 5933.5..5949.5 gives 225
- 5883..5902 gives 175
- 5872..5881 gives 219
